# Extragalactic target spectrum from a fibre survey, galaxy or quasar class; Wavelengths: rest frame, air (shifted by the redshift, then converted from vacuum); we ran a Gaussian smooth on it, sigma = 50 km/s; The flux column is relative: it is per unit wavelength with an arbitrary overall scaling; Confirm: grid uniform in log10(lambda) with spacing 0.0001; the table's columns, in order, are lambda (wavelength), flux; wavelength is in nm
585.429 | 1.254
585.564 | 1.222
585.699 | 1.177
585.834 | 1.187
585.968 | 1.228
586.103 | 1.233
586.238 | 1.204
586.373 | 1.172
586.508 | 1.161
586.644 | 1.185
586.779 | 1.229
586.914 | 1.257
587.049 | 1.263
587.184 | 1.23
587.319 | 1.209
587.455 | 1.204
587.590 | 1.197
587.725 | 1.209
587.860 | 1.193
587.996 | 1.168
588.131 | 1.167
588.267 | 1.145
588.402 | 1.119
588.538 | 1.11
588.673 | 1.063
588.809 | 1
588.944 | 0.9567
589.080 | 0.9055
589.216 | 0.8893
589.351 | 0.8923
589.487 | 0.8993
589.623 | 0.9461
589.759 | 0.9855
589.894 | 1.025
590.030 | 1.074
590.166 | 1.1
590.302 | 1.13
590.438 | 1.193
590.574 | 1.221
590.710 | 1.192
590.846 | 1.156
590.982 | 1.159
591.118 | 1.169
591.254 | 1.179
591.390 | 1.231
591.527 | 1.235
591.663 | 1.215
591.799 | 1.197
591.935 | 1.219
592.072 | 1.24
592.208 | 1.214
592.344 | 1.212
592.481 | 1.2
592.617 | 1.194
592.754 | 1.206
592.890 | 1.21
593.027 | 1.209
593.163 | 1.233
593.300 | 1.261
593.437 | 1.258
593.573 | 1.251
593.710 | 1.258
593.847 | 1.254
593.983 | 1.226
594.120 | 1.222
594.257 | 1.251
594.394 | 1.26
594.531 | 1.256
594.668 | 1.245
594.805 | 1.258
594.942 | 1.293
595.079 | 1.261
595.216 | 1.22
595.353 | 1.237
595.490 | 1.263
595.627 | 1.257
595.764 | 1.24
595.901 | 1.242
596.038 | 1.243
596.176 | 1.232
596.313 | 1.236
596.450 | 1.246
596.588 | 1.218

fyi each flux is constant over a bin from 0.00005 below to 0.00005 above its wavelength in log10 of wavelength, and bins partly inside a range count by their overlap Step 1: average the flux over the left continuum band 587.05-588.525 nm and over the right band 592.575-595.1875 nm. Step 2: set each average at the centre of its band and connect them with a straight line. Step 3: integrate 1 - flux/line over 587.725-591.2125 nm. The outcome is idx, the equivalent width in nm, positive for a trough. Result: 0.36 nm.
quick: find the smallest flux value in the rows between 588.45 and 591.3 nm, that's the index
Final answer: 0.8893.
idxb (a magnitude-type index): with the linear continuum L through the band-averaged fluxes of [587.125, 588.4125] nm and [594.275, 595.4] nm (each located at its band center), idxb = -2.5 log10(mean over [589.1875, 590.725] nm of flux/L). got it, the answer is 0.16 mag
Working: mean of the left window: 1.19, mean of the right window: 1.25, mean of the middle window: 1.04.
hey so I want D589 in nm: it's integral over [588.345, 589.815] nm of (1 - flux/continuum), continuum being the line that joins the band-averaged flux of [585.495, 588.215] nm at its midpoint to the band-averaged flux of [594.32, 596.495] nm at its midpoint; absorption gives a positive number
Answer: 0.29 nm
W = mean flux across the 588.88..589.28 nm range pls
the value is 0.915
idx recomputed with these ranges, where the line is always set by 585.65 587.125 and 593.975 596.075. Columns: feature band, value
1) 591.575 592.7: 0.02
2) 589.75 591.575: 0.12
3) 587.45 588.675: 0.06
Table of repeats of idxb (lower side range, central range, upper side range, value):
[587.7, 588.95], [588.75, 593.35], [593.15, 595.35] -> 0.05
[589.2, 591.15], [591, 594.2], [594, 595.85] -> -0.05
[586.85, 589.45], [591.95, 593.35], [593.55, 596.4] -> -0.01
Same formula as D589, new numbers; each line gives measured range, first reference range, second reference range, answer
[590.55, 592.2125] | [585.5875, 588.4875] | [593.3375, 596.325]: 0.033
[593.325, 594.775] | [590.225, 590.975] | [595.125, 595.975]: -0.029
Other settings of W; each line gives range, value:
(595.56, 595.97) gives 1.25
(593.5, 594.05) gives 1.25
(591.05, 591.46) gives 1.19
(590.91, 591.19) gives 1.17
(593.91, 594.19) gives 1.23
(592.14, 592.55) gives 1.21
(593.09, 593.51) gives 1.25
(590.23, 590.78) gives 1.18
